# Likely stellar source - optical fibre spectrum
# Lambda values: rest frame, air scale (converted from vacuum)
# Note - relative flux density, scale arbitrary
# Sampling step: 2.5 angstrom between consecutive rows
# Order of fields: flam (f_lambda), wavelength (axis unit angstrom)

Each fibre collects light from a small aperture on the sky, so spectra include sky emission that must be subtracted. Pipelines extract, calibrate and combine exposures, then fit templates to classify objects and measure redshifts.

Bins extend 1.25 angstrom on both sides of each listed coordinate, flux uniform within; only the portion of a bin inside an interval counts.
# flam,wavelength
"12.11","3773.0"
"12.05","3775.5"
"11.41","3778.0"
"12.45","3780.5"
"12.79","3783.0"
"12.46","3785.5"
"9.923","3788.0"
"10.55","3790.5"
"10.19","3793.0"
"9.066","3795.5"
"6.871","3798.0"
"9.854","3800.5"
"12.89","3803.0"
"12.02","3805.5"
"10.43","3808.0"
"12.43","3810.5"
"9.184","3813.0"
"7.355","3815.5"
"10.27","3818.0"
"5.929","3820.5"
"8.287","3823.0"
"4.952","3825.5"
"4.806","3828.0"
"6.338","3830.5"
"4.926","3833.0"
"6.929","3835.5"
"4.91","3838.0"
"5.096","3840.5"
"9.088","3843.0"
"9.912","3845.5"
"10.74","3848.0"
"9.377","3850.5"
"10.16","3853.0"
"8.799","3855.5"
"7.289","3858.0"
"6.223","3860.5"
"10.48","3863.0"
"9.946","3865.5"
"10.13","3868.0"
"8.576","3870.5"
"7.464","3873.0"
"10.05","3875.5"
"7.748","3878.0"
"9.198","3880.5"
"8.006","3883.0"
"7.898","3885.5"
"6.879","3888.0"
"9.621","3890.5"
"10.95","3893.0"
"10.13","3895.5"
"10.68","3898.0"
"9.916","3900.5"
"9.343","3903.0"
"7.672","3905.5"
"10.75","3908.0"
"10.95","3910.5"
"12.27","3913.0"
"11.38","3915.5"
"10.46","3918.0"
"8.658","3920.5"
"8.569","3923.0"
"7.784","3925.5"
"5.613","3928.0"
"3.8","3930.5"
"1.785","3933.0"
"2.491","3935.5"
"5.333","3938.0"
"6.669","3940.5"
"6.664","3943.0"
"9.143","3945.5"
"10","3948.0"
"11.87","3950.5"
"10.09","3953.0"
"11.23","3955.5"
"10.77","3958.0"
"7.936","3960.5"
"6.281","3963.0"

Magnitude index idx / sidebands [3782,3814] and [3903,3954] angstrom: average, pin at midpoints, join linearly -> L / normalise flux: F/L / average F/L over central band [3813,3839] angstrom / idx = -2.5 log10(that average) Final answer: 0.46 mag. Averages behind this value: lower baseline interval 10.7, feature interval 6.62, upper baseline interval 8.12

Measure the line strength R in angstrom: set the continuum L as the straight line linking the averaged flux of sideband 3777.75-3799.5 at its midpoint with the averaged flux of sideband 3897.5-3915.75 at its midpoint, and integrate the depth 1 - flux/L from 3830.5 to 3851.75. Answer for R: 5.9 angstrom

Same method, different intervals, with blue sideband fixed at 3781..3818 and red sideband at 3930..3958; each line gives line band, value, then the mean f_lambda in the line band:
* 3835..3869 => 2.95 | 8.53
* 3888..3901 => -2.28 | 9.95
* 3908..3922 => -4.61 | 10.7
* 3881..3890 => 0.80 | 7.9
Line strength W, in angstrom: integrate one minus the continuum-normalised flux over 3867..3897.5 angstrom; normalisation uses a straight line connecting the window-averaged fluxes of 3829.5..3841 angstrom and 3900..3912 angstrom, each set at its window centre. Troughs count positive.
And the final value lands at -2.0 angstrom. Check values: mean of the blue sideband 5.66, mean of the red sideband 9.77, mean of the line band 8.92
